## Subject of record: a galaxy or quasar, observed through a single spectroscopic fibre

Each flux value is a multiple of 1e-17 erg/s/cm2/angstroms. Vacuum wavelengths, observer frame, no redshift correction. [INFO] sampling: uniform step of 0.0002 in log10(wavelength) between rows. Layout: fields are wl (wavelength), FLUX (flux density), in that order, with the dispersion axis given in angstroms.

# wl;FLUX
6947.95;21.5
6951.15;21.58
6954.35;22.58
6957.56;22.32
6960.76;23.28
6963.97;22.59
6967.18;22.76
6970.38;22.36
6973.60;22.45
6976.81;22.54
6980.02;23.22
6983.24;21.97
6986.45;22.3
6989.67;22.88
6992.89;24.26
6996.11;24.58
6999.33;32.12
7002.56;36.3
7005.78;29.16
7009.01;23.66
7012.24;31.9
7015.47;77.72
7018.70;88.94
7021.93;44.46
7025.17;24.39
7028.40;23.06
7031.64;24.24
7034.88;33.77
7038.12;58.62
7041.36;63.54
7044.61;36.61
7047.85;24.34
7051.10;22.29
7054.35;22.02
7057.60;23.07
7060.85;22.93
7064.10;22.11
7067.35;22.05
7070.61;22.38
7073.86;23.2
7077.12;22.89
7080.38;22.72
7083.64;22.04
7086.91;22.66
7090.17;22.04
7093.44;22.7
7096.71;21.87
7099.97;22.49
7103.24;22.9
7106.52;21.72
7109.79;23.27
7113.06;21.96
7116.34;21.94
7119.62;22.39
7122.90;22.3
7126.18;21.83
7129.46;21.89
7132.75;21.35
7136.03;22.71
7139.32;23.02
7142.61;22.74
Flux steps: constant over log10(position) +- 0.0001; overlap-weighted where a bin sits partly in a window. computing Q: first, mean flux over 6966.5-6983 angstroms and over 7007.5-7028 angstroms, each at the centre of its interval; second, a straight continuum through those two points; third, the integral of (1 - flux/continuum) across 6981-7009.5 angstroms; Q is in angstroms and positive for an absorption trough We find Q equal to 6.5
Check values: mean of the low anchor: 22.6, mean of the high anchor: 47.1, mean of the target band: 26.4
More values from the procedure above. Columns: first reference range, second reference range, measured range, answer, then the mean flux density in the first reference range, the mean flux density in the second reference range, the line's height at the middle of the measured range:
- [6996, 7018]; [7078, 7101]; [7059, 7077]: 2.83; 39.5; 22.4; 26.8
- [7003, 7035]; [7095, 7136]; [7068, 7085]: 3.96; 40.3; 22.2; 29.5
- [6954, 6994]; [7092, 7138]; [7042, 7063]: -4.17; 22.7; 22.2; 22.5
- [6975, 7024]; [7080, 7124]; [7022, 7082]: -0.52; 34.9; 22.3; 28.5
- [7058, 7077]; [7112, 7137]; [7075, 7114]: -0.22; 22.6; 22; 22.3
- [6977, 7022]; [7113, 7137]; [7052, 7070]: 3.97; 35.3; 22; 28.8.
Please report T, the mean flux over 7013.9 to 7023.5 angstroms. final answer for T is 70.5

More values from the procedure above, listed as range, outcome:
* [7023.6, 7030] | 23.7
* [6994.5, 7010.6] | 29.2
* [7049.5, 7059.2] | 22.5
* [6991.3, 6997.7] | 24.4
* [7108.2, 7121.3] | 22.4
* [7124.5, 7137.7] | 21.9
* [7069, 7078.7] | 22.8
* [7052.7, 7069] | 22.4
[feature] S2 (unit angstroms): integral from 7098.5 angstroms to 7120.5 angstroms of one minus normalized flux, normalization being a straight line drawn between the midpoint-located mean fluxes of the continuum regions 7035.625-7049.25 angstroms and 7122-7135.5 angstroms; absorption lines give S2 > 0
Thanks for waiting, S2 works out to 3.8 angstroms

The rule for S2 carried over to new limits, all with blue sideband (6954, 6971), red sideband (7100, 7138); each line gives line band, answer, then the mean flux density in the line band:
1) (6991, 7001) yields -1.9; 26.9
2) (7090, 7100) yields 0.0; 22.3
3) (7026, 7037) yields -2.8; 28.3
